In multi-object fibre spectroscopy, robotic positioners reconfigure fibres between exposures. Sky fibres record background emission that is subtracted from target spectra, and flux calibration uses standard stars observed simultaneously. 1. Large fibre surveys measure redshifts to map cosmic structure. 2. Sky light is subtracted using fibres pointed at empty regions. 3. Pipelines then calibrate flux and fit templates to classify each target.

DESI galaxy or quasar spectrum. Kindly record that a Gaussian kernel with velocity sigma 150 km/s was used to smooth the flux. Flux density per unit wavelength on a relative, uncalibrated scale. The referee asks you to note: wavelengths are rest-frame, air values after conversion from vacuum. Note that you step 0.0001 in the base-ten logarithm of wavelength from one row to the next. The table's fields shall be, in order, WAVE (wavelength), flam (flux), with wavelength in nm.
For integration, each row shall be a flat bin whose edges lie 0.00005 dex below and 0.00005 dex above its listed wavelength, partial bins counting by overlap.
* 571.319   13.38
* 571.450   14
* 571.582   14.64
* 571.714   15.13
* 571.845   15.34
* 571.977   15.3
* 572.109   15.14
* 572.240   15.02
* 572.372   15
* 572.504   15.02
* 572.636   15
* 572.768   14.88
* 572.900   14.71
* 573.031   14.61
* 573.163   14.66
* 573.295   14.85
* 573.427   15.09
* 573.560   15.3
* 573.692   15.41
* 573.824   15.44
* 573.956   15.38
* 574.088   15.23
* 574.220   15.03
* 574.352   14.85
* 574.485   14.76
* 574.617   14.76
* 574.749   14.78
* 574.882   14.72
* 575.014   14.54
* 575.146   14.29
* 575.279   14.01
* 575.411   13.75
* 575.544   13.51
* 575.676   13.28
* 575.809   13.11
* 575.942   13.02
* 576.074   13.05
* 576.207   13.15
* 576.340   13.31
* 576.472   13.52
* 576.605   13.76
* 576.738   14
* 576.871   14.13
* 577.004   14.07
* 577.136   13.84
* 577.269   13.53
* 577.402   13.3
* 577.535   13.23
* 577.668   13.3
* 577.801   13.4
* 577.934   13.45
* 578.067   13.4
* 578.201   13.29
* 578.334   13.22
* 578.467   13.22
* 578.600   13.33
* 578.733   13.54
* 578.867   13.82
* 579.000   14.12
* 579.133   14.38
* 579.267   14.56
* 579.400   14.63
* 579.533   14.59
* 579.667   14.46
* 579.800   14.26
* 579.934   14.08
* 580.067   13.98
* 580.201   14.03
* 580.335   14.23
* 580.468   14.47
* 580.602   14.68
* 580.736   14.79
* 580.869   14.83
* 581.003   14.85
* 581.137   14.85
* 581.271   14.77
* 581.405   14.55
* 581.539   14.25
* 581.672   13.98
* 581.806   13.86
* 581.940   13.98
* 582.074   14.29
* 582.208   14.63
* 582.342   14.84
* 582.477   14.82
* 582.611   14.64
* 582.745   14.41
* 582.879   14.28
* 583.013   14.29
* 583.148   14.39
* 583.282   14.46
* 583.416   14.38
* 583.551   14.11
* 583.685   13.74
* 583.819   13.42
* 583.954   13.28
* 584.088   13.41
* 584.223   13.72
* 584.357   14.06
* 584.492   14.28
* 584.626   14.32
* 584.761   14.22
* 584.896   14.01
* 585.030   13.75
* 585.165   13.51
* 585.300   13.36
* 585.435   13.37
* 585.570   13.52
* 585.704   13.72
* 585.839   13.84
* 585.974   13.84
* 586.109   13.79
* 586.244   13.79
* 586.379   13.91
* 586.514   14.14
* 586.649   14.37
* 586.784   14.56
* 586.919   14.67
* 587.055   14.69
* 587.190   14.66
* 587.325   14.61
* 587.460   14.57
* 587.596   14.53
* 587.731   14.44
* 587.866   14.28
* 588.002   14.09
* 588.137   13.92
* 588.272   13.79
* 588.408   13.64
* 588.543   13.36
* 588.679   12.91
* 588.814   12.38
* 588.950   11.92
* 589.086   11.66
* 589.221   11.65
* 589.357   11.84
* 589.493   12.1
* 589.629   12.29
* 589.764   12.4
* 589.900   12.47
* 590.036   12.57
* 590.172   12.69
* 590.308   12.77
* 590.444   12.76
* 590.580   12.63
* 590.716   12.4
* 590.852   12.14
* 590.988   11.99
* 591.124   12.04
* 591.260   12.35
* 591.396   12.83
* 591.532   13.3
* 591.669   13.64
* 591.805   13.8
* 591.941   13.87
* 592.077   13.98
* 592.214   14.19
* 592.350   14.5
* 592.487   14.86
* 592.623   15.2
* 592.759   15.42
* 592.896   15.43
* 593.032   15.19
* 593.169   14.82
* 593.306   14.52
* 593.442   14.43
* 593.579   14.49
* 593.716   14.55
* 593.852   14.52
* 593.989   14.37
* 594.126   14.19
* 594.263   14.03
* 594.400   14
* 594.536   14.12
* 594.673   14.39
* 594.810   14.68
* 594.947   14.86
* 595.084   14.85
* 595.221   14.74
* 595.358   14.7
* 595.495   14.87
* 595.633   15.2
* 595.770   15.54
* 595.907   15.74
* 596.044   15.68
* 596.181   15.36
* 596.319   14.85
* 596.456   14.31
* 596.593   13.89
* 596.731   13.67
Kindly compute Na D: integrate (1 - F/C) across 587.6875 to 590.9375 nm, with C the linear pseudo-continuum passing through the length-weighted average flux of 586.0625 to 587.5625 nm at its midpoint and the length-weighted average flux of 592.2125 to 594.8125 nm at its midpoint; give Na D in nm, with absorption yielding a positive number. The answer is 0.37 nm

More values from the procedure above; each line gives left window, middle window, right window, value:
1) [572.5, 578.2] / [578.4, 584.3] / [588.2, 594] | -0.16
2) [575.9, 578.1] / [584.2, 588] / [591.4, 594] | -0.01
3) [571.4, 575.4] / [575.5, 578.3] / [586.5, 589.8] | 0.21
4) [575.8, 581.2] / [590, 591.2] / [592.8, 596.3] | 0.17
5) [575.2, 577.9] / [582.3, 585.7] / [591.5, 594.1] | -0.01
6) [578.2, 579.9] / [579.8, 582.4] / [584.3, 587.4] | -0.08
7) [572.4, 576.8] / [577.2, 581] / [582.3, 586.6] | 0.07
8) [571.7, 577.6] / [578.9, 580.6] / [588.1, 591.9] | -0.06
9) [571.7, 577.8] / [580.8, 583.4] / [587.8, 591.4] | -0.18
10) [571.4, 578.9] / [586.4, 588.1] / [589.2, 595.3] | -0.07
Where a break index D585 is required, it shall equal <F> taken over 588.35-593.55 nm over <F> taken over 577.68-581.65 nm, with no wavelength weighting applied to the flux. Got 0.94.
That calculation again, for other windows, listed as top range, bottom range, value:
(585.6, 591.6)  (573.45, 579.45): 0.95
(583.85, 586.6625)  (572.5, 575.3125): 0.93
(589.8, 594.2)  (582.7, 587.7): 0.98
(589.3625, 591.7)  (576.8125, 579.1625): 0.92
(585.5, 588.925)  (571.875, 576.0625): 0.95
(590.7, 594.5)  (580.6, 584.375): 0.98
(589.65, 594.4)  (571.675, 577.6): 0.95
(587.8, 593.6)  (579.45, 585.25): 0.94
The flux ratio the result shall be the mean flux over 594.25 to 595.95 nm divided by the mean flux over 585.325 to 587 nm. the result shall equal 1.06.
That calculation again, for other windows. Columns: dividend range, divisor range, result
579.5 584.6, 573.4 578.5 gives 1.02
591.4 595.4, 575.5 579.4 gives 1.06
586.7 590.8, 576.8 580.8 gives 0.95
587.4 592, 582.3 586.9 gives 0.92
